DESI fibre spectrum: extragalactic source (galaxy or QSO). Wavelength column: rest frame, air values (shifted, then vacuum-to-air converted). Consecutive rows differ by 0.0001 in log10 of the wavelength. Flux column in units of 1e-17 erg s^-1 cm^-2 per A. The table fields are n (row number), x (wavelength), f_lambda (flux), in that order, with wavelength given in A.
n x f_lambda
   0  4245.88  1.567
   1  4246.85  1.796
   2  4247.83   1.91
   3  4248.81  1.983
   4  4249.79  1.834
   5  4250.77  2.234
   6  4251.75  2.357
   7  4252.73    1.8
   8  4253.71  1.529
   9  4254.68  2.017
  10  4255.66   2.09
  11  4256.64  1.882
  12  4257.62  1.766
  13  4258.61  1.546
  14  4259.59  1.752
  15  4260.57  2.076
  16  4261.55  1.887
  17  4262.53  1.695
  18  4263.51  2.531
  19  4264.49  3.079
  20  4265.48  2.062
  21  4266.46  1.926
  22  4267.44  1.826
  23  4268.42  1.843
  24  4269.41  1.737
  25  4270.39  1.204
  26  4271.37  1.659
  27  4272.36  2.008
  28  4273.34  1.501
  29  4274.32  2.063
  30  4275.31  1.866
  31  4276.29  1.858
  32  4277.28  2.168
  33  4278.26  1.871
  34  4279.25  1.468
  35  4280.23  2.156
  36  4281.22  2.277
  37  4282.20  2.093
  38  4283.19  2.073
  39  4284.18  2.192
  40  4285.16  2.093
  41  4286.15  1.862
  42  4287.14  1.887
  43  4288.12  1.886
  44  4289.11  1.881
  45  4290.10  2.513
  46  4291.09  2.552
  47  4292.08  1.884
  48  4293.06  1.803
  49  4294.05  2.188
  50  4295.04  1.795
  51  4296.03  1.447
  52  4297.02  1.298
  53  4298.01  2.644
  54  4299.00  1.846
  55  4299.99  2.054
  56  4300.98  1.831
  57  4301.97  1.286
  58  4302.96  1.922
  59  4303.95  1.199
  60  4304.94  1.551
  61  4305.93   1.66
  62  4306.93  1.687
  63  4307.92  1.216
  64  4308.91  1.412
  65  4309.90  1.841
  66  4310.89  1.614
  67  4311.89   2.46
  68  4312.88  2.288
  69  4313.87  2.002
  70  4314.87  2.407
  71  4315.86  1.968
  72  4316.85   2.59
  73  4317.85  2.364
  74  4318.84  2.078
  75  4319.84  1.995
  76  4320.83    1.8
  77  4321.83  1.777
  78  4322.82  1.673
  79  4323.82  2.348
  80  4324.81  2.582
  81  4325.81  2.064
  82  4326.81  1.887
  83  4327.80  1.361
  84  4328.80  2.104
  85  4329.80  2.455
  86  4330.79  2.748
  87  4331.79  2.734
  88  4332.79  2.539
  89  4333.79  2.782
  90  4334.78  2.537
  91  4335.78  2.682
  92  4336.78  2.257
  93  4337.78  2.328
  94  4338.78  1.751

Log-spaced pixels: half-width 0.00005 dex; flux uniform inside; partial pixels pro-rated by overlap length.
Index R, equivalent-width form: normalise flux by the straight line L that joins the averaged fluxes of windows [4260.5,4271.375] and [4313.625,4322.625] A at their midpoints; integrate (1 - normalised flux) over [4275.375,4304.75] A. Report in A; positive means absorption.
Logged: 1.5 A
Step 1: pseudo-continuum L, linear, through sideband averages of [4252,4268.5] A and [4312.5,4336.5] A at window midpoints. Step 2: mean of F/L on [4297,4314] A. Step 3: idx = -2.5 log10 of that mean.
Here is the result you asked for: 0.21 mag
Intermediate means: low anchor 1.97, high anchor 2.24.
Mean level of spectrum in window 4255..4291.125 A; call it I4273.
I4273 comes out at 1.96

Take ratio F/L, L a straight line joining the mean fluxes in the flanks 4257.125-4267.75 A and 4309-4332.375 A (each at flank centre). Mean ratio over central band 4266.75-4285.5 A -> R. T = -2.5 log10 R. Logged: 0.08 mag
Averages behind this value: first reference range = 2.02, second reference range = 2.13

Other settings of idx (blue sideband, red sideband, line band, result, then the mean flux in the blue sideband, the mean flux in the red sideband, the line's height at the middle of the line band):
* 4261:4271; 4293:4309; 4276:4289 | -0.08 mag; 1.98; 1.7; 1.85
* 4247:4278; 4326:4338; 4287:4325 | 0.14 mag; 1.92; 2.36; 2.2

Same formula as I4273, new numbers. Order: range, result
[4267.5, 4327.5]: 1.92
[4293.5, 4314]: 1.77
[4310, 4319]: 2.19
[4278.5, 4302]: 1.97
